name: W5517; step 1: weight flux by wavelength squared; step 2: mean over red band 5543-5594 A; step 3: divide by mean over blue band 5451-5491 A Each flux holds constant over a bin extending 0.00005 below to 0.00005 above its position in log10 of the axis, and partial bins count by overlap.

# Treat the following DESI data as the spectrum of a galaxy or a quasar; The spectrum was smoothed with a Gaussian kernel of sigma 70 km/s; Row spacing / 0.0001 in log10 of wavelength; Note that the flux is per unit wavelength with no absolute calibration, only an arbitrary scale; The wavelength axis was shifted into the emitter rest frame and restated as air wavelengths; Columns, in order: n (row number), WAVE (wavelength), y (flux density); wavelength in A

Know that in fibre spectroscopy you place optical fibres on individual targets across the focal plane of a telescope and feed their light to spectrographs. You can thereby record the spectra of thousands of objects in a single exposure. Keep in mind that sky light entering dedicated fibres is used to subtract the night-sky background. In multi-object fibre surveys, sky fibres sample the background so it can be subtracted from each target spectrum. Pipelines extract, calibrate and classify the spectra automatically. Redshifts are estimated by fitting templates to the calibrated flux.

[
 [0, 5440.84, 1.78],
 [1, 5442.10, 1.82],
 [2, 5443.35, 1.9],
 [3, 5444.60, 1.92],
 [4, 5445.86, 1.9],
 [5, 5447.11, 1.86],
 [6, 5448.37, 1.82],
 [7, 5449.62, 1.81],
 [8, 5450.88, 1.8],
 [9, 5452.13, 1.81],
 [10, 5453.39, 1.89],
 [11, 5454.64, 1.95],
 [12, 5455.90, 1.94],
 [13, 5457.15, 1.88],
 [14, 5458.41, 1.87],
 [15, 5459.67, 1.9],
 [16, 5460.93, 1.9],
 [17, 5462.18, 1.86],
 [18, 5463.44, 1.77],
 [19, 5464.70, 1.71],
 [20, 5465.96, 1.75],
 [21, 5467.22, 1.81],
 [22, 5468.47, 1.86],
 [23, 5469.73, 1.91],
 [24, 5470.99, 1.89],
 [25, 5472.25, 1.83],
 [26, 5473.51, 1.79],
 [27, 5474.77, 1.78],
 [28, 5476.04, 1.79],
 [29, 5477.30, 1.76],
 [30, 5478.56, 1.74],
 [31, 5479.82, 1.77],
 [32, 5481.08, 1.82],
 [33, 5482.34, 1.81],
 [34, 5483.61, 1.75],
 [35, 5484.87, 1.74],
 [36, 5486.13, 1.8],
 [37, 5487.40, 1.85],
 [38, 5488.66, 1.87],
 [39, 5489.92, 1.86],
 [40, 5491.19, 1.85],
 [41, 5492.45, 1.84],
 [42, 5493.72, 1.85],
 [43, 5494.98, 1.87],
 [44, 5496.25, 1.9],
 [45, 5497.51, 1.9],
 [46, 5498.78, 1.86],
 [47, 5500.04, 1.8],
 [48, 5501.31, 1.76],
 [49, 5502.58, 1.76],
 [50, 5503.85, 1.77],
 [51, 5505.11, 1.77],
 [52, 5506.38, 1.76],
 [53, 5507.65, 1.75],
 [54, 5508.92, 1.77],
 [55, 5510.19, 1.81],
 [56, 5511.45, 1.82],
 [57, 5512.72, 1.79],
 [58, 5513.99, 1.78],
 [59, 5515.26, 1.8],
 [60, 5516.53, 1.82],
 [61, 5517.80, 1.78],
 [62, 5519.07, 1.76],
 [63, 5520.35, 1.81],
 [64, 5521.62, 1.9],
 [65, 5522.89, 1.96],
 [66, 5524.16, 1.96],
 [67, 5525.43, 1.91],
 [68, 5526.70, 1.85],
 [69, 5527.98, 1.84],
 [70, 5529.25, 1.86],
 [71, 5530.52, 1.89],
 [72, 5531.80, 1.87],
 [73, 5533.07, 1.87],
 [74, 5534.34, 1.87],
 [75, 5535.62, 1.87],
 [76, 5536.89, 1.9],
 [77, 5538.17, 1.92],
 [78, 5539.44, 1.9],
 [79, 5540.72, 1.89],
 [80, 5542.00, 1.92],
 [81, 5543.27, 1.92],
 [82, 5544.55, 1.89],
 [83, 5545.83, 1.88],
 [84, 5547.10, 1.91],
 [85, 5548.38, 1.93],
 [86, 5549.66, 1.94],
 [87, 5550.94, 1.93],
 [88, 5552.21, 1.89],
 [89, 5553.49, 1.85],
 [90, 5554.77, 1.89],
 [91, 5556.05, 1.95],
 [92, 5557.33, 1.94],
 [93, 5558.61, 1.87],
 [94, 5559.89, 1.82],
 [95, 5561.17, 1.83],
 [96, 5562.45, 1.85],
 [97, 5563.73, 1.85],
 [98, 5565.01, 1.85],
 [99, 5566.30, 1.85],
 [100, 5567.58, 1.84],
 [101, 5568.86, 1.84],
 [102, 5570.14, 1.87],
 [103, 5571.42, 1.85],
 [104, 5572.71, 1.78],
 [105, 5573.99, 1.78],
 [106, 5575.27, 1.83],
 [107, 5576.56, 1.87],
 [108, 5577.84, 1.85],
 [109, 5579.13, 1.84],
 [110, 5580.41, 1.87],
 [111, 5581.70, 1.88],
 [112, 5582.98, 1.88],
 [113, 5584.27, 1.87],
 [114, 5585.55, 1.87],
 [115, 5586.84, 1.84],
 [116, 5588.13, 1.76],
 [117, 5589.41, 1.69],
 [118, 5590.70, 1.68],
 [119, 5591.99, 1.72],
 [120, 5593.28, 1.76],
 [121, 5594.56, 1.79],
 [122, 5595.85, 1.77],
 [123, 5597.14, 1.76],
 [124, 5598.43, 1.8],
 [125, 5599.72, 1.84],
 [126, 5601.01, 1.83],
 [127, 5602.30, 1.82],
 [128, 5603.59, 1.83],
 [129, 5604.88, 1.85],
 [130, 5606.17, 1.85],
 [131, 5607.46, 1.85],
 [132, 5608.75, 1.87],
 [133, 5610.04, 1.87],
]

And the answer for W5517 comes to 1.0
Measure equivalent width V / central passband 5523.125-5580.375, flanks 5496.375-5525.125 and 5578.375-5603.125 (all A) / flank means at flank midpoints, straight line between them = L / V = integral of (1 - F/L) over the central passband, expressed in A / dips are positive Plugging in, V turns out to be -2.1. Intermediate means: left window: 1.82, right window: 1.8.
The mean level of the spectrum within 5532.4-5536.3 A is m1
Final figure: 1.87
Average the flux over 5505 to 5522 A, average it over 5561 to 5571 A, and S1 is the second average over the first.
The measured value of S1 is 1.03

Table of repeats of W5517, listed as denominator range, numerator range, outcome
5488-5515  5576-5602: 1.03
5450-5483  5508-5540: 1.03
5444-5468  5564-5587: 1.04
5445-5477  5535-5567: 1.06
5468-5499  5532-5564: 1.06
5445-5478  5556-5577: 1.04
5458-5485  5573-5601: 1.04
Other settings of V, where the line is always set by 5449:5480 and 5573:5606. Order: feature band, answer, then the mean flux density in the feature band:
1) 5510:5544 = -0.8 A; 1.86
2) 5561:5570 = -0.2 A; 1.85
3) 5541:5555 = -0.7 A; 1.9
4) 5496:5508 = 0.2 A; 1.8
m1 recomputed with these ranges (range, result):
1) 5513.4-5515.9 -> 1.79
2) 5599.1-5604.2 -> 1.83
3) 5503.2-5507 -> 1.77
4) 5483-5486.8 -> 1.76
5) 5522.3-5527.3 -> 1.92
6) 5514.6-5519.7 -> 1.79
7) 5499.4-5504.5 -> 1.77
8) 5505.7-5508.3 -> 1.75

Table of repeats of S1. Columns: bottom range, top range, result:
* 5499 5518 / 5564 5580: 1.03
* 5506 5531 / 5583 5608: 0.98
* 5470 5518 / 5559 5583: 1.02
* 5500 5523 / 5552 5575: 1.03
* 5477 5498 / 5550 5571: 1.03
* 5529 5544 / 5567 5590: 0.97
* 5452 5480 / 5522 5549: 1.03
